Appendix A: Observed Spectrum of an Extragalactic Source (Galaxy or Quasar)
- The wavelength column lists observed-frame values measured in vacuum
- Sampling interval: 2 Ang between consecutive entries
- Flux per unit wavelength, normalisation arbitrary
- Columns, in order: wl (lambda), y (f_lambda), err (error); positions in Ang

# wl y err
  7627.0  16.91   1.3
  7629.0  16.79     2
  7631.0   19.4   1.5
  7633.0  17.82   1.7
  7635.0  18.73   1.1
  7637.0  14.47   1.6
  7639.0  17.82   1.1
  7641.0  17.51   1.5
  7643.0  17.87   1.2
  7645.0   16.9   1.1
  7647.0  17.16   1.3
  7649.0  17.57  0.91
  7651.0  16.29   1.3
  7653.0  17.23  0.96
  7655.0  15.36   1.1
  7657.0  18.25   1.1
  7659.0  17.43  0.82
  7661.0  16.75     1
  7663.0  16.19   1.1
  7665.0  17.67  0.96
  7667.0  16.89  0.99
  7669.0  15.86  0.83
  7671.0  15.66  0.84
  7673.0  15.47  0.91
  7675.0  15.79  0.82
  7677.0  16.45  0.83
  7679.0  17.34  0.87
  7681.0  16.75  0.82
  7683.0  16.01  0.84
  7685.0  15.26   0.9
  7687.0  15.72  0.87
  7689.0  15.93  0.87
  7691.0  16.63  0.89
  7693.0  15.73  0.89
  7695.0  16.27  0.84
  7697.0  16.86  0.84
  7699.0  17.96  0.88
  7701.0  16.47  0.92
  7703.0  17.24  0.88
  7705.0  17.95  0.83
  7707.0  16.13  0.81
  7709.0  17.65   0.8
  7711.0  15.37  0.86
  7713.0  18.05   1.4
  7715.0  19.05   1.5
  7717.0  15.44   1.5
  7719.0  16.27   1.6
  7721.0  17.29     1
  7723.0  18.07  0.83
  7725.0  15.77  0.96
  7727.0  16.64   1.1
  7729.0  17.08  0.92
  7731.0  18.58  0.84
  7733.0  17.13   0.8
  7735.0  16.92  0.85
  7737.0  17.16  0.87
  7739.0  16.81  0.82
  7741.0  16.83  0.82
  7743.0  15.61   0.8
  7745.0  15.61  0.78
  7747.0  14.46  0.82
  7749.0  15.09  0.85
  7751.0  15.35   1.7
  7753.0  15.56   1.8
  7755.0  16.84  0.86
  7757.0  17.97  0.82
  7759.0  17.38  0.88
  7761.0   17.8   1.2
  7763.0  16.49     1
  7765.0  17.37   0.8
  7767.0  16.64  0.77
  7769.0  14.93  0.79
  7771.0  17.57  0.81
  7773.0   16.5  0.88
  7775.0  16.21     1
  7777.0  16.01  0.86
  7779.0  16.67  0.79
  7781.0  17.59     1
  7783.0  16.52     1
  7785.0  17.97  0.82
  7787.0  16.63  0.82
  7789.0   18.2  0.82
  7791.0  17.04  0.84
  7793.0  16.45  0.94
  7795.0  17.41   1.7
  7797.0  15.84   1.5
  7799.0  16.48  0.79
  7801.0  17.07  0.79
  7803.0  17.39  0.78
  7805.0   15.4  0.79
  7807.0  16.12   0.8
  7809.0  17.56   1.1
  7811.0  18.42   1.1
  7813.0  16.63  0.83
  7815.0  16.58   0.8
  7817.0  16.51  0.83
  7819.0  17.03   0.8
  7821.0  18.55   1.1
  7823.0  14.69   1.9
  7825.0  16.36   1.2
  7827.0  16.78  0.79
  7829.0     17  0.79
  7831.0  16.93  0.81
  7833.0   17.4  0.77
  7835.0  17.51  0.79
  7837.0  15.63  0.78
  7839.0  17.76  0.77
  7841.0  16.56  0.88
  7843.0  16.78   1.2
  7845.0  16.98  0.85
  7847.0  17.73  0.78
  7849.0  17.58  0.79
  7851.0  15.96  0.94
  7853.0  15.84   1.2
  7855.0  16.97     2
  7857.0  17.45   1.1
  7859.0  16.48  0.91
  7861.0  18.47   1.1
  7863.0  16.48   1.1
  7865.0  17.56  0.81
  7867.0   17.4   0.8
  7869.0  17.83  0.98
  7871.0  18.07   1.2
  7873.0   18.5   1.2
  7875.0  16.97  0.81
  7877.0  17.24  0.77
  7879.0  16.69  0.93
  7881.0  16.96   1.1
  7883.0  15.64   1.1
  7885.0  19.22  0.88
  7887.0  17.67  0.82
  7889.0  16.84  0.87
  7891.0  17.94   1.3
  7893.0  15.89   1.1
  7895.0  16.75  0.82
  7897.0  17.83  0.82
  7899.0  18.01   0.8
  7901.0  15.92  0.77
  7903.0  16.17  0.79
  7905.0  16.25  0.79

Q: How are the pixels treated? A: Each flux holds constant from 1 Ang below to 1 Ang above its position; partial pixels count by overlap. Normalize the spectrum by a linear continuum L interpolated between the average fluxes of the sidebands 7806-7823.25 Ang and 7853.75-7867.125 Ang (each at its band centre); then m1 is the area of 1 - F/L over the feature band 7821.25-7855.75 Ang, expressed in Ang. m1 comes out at 0.69 Ang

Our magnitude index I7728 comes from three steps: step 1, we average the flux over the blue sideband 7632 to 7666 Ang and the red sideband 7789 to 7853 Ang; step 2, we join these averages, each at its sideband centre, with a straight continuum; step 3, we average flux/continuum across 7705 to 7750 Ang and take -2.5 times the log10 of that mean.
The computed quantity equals 0.018 mag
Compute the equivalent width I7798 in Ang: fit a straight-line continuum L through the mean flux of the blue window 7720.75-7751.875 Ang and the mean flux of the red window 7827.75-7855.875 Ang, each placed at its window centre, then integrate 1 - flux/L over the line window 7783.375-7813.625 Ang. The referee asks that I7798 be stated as -0.4 Ang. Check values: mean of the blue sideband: 16.5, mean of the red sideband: 16.9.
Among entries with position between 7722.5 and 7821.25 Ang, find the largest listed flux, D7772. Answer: 18.58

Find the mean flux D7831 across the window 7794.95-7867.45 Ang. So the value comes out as 16.9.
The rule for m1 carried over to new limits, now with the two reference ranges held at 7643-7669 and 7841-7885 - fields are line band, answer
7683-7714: 0.7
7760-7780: 0.5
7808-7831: 0.3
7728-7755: 1.1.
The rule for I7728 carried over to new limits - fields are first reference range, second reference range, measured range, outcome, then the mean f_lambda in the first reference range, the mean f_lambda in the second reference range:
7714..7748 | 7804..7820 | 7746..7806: 0.01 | 16.7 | 16.8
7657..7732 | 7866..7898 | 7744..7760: 0.06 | 16.7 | 17.3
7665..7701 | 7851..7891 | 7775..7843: 0.01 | 16.3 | 17.3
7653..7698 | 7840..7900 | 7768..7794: 0.00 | 16.4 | 17.2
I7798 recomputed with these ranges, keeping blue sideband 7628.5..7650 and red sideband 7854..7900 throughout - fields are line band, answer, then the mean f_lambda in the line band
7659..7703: 2.6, 16.4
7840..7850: 0.1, 17.1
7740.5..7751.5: 1.2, 15.4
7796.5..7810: 0.6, 16.6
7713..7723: 0.1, 17.2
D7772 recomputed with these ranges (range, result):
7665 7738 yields 19.05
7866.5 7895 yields 19.22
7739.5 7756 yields 16.84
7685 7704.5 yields 17.96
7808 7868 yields 18.55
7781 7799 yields 18.2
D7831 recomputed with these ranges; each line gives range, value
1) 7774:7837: 16.8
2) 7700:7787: 16.7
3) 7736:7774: 16.4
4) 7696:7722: 17.1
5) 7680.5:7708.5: 16.5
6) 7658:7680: 16.5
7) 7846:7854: 16.8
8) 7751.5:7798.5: 16.8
